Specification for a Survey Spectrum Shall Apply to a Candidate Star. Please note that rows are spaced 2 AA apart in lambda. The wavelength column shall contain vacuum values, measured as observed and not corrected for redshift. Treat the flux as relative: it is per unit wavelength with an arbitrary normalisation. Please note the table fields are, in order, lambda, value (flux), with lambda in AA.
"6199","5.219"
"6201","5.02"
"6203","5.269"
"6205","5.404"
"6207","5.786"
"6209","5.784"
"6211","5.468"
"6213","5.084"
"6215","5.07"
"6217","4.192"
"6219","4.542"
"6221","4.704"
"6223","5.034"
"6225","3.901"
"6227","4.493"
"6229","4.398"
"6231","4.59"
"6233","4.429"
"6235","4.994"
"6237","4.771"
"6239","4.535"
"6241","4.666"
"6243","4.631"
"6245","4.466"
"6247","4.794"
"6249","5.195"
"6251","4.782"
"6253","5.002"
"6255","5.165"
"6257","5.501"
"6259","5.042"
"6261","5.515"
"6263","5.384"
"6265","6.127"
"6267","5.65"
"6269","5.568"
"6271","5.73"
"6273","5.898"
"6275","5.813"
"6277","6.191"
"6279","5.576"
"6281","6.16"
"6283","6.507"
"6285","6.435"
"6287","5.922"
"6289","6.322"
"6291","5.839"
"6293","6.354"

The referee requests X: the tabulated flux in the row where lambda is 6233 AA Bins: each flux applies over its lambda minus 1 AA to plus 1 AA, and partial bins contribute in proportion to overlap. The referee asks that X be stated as 4.429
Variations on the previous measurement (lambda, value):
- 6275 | 5.813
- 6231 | 4.59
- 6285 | 6.435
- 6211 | 5.468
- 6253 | 5.002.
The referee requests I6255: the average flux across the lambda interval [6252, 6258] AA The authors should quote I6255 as 5.22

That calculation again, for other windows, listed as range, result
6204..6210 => 5.66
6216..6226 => 4.47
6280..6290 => 6.27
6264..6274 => 5.79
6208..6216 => 5.35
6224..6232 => 4.35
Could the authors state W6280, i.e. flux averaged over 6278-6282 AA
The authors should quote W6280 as 5.87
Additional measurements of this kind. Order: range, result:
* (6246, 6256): 4.99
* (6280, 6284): 6.33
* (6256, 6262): 5.35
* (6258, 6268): 5.54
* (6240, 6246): 4.59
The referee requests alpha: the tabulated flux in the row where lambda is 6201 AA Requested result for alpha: 5.02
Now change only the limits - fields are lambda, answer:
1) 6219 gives 4.542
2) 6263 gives 5.384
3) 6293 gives 6.354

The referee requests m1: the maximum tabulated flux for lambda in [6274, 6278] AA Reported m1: 6.191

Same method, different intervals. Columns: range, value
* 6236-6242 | 4.771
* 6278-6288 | 6.507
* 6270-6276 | 5.898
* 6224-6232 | 4.59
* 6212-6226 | 5.084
